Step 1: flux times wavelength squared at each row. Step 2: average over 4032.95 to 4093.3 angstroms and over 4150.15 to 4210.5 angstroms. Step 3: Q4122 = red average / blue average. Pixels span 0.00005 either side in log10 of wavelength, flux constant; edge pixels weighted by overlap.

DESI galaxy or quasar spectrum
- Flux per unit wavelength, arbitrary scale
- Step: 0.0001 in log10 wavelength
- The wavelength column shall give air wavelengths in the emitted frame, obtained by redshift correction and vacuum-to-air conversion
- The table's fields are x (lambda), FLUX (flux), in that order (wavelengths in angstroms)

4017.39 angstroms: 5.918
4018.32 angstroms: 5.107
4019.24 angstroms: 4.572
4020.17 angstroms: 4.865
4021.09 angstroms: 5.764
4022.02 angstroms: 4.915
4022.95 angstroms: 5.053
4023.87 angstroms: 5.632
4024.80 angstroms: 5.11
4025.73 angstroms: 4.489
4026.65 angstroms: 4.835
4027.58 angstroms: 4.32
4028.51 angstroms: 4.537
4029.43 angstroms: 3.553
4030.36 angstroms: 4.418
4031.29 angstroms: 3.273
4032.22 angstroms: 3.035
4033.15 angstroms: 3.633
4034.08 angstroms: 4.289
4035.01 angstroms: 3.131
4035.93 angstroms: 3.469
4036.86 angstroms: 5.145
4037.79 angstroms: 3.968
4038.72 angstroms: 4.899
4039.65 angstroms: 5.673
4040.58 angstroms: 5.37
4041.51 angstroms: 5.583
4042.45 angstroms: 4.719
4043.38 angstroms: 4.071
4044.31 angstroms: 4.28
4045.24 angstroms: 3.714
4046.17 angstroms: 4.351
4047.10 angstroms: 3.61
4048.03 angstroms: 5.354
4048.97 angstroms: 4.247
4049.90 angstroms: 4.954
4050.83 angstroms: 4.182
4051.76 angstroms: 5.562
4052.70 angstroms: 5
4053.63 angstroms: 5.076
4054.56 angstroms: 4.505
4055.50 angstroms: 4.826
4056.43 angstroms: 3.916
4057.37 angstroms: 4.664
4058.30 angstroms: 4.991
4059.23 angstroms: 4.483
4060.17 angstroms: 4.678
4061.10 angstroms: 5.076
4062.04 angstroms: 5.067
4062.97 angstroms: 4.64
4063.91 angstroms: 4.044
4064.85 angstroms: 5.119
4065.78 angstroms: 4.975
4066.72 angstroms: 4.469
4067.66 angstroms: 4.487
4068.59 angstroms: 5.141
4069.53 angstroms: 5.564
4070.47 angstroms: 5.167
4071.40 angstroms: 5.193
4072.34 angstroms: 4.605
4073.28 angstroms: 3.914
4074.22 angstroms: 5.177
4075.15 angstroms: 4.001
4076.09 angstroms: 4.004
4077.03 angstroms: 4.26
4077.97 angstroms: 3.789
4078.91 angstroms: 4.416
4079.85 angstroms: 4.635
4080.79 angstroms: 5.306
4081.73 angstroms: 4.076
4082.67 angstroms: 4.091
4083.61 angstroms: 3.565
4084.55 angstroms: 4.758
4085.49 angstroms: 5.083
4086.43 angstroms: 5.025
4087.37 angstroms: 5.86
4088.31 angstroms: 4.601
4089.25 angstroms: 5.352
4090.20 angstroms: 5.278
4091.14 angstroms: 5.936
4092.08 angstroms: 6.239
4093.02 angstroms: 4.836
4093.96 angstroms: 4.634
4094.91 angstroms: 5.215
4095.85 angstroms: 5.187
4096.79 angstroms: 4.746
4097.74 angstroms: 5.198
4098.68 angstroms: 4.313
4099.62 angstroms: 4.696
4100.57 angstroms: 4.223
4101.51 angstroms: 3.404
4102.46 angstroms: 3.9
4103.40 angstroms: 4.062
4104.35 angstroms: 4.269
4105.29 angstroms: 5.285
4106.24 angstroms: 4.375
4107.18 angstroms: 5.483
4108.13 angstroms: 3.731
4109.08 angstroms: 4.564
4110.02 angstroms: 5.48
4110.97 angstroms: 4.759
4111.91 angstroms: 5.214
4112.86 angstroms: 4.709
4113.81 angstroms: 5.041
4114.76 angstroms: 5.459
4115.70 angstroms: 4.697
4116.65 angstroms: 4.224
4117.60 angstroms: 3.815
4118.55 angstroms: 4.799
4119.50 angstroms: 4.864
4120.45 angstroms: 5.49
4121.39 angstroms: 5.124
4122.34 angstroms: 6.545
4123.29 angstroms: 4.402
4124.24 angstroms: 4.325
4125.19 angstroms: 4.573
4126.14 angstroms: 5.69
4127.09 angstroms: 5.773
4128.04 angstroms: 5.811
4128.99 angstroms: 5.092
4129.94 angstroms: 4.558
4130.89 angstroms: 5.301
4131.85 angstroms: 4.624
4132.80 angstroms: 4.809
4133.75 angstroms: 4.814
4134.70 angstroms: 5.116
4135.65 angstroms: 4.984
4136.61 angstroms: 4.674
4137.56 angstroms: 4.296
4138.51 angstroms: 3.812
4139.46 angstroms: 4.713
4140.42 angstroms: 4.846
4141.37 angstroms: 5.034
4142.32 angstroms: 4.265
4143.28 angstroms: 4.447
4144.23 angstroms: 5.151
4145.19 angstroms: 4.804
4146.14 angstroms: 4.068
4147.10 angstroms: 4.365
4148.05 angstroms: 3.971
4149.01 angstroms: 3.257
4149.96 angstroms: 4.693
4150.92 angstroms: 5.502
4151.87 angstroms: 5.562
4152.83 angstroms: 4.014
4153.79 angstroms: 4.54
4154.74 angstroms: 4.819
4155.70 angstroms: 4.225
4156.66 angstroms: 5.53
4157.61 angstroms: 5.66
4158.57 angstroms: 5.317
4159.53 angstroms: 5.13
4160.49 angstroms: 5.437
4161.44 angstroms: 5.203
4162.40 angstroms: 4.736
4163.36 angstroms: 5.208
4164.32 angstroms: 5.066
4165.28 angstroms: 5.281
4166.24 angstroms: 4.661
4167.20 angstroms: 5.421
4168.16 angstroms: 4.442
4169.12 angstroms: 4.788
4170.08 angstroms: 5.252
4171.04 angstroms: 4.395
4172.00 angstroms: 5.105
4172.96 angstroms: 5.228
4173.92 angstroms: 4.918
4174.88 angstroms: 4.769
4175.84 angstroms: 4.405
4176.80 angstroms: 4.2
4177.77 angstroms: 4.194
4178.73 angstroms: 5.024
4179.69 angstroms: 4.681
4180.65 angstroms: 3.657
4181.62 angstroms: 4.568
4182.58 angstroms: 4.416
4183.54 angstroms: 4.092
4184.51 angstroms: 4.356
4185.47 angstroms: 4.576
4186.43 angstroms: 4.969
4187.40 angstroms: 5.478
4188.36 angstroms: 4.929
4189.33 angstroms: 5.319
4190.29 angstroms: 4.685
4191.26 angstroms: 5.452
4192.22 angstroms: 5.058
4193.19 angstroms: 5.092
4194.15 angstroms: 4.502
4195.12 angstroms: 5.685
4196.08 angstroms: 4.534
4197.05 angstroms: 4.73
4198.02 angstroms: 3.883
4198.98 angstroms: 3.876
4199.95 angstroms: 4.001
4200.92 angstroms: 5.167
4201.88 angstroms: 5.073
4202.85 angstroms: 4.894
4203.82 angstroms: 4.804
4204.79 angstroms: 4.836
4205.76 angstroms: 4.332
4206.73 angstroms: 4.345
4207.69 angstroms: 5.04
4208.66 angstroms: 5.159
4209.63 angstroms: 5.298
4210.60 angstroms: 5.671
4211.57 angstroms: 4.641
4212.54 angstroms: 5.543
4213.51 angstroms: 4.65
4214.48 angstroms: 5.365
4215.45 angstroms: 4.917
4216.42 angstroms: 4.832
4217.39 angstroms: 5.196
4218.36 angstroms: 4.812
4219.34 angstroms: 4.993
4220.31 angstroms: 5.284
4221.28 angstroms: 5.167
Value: 1.09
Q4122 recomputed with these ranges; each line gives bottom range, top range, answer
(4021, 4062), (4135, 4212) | 1.12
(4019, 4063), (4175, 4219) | 1.13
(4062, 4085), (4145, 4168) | 1.11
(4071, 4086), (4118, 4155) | 1.12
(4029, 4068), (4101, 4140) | 1.11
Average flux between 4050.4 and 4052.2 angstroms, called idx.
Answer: 4.88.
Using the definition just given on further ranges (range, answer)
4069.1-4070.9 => 5.36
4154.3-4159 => 5.11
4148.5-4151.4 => 4.49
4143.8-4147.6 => 4.58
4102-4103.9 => 3.98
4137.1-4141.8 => 4.54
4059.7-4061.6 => 4.87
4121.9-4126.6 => 5.09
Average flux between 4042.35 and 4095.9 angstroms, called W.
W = 4.72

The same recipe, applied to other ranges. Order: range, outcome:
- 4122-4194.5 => 4.82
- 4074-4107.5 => 4.7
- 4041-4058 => 4.59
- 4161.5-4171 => 4.96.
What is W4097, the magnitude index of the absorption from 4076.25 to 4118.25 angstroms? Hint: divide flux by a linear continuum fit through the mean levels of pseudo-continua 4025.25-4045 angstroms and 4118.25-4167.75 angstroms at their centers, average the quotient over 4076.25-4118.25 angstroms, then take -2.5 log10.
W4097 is -0.02 mag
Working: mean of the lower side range 4.31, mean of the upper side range 4.89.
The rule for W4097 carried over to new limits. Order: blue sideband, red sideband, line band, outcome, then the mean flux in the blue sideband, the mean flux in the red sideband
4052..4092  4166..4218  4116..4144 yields -0.02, 4.75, 4.8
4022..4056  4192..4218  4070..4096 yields -0.04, 4.5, 4.86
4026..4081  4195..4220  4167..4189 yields 0.02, 4.53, 4.85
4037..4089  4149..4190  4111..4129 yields -0.06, 4.67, 4.83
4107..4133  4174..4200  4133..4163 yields 0.02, 4.96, 4.65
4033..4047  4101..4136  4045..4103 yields -0.02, 4.42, 4.84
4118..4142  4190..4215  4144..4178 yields 0.02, 4.96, 4.86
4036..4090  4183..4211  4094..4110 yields 0.04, 4.68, 4.82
